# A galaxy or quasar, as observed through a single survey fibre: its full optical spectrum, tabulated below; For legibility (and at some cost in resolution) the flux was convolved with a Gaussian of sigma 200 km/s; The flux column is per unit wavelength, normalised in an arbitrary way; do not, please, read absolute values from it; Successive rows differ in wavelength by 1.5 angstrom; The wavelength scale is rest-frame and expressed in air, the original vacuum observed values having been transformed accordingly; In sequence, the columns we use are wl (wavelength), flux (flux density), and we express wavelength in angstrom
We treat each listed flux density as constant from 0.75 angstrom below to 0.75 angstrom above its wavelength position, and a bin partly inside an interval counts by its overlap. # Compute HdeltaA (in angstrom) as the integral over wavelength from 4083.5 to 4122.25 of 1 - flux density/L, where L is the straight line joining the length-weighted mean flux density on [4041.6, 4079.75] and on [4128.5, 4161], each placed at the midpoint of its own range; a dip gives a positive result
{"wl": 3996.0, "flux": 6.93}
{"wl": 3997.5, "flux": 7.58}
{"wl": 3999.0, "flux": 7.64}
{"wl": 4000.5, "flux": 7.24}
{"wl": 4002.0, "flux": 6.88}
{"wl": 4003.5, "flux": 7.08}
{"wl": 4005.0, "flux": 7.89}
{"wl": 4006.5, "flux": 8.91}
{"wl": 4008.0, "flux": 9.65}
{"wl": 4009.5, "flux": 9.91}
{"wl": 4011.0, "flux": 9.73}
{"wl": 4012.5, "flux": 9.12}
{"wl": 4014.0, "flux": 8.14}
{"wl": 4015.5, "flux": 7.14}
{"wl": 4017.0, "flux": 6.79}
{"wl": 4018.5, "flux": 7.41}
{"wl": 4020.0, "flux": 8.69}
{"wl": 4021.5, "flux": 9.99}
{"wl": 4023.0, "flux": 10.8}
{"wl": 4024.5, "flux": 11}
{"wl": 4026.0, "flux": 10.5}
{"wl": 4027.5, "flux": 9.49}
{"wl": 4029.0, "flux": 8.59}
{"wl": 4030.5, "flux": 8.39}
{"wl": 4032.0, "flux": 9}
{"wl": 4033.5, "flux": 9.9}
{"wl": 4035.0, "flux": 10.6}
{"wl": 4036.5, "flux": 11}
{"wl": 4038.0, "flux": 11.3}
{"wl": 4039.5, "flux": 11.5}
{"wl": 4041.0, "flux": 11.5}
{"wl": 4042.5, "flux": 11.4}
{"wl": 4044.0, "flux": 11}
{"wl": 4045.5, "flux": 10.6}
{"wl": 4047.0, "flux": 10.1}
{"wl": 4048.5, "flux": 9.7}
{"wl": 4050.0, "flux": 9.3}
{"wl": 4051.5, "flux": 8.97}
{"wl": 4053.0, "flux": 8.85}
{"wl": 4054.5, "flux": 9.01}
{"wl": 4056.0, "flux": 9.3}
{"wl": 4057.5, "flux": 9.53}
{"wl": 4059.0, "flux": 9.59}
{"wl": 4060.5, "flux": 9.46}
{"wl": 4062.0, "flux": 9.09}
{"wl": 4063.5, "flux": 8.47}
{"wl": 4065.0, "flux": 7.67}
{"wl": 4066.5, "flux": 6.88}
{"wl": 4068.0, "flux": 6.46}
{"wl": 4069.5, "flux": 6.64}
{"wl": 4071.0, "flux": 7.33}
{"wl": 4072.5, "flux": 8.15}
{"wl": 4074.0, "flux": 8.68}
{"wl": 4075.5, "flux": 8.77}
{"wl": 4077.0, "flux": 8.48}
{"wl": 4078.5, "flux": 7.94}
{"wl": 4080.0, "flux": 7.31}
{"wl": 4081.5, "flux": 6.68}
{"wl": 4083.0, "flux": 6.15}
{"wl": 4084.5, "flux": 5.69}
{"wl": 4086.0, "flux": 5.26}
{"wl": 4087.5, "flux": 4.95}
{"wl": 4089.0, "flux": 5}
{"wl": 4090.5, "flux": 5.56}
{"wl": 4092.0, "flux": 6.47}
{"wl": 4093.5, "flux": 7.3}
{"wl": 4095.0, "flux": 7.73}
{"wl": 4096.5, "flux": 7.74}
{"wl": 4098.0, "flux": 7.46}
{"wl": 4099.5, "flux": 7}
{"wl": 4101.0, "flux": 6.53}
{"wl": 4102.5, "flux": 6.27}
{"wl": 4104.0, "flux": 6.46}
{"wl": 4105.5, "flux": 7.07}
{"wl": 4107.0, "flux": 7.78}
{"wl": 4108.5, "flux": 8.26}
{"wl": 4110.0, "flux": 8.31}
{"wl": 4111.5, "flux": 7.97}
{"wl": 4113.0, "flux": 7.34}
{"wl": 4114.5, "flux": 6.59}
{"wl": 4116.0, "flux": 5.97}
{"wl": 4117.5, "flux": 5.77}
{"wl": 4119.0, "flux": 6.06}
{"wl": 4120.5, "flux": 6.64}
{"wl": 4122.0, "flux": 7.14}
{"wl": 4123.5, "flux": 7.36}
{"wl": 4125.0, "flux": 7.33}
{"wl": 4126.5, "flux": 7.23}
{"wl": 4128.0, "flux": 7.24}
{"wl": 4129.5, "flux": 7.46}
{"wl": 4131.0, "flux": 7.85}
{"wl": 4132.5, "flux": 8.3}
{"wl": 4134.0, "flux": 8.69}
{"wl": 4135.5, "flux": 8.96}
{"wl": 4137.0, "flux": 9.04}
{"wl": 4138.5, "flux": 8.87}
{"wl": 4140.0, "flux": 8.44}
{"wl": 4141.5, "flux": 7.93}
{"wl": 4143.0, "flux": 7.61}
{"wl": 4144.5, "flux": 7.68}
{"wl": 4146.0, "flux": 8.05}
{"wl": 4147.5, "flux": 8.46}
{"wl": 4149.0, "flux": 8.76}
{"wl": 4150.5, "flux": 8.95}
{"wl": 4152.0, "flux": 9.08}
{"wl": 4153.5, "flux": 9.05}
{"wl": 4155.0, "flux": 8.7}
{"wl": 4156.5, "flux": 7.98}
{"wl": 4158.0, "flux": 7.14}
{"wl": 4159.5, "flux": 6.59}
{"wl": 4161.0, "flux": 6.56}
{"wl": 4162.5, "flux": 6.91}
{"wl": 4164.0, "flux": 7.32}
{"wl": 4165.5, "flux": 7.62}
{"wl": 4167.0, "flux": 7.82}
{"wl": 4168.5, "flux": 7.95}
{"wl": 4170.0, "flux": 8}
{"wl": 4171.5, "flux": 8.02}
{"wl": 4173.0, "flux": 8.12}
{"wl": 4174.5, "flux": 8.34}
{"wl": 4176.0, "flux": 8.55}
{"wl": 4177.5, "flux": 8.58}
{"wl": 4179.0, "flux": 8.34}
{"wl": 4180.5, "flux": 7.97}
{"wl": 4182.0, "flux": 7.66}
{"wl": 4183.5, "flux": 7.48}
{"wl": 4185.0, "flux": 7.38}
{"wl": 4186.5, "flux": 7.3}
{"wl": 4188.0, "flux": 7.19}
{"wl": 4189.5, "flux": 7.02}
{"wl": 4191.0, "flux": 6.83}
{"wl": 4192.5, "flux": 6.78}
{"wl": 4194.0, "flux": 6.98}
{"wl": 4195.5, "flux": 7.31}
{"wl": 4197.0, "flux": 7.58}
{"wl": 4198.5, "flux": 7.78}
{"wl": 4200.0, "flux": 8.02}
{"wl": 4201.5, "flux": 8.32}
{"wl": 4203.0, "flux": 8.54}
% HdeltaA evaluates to 8.3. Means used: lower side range 8.84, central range 6.7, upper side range 8.22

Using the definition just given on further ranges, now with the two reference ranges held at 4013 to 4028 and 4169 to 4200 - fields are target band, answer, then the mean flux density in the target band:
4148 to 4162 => -0.29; 8.08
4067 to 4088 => 3.63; 7.06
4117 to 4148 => 1.36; 7.73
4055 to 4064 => -0.60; 9.26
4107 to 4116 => 0.77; 7.56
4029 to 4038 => -0.94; 9.81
